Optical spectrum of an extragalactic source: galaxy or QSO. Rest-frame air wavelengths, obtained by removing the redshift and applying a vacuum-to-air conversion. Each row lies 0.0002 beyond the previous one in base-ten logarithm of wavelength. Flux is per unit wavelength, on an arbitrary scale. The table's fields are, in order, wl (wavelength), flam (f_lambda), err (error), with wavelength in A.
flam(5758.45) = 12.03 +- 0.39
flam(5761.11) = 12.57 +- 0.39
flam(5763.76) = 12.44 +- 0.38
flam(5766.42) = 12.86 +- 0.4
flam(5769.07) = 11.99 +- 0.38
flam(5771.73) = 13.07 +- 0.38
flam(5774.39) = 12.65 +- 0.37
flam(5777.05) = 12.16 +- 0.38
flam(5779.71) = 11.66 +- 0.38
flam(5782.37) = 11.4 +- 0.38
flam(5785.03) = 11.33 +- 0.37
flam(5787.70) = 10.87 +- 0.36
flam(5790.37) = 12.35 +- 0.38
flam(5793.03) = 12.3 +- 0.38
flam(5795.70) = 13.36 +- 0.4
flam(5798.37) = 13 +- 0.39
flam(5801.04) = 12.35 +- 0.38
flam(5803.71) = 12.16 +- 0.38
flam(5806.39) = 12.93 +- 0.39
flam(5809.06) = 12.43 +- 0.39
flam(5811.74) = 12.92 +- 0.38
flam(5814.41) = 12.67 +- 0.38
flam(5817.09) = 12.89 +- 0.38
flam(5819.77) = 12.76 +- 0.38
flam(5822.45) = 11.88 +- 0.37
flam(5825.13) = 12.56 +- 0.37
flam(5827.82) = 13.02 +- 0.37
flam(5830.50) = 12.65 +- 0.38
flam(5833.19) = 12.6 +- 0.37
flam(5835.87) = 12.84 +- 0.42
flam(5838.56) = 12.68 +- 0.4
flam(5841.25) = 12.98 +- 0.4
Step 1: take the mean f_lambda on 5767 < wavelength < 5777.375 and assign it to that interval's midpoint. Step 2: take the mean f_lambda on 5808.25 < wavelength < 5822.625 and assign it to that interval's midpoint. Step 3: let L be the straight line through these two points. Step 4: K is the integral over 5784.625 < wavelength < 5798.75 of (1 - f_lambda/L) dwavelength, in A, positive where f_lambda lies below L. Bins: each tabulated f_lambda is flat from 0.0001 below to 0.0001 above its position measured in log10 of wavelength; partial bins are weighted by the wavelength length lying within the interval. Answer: 0.4 A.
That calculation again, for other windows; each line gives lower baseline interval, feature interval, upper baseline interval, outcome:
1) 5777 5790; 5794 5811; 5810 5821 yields -0.6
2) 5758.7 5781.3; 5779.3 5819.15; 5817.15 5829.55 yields 0.5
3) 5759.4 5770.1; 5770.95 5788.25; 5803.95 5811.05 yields 0.9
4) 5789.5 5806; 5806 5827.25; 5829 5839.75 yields 0.0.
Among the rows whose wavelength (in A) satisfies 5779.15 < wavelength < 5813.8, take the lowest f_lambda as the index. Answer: 10.87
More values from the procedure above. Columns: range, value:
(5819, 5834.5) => 11.88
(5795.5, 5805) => 12.16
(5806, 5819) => 12.43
